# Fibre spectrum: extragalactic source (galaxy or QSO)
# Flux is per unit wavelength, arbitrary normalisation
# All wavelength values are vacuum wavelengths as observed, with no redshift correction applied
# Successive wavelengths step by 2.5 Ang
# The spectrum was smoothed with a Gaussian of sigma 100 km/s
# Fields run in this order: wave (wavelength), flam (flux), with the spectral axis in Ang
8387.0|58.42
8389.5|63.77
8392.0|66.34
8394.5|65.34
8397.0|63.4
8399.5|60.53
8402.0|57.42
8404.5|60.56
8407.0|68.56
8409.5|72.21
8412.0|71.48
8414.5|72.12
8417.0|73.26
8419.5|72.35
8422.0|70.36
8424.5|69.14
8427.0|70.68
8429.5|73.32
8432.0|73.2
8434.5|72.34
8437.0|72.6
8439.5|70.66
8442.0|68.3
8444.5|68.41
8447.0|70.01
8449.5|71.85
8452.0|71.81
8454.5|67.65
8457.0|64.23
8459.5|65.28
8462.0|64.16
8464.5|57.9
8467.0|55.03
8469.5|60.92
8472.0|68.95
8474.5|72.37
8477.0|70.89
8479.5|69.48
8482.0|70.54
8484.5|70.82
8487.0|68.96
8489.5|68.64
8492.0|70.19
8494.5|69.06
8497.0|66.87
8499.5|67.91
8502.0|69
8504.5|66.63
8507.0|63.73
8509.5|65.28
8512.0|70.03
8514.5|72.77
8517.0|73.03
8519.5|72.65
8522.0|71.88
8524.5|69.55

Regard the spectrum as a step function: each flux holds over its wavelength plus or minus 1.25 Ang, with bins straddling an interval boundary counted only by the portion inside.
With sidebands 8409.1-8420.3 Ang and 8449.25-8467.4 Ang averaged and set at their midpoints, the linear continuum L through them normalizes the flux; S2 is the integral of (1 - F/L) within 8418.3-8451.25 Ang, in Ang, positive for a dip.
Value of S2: -1.1 Ang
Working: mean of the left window 72.3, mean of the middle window 71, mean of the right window 64.8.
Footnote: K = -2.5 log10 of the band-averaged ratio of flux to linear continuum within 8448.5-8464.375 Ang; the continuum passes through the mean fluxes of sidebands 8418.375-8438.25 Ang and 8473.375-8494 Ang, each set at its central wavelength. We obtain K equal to 0.07 mag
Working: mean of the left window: 71.7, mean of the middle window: 66.7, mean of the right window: 70.2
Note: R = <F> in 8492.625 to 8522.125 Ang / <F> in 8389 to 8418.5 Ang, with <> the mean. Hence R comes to 1.04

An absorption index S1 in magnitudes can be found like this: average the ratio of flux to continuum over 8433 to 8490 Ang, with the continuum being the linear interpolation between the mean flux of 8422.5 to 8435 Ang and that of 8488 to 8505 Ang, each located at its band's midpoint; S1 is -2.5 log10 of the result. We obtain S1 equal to 0.03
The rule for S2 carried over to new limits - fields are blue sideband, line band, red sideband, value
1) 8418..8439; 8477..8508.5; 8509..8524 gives 1.22 Ang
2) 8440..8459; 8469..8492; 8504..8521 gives -0.11 Ang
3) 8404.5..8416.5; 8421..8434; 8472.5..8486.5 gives -0.22 Ang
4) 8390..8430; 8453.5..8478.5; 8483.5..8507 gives 1.25 Ang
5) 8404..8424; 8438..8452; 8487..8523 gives -0.02 Ang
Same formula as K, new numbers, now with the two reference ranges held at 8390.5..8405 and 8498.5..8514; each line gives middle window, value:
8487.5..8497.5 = -0.034 mag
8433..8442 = -0.115 mag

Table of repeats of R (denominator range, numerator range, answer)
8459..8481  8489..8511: 1.04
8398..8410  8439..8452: 1.11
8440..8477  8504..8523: 1.05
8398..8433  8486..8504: 1.00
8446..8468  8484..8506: 1.05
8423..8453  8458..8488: 0.93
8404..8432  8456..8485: 0.93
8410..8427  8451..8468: 0.89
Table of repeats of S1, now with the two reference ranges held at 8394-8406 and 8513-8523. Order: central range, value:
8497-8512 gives 0.07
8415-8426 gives -0.13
